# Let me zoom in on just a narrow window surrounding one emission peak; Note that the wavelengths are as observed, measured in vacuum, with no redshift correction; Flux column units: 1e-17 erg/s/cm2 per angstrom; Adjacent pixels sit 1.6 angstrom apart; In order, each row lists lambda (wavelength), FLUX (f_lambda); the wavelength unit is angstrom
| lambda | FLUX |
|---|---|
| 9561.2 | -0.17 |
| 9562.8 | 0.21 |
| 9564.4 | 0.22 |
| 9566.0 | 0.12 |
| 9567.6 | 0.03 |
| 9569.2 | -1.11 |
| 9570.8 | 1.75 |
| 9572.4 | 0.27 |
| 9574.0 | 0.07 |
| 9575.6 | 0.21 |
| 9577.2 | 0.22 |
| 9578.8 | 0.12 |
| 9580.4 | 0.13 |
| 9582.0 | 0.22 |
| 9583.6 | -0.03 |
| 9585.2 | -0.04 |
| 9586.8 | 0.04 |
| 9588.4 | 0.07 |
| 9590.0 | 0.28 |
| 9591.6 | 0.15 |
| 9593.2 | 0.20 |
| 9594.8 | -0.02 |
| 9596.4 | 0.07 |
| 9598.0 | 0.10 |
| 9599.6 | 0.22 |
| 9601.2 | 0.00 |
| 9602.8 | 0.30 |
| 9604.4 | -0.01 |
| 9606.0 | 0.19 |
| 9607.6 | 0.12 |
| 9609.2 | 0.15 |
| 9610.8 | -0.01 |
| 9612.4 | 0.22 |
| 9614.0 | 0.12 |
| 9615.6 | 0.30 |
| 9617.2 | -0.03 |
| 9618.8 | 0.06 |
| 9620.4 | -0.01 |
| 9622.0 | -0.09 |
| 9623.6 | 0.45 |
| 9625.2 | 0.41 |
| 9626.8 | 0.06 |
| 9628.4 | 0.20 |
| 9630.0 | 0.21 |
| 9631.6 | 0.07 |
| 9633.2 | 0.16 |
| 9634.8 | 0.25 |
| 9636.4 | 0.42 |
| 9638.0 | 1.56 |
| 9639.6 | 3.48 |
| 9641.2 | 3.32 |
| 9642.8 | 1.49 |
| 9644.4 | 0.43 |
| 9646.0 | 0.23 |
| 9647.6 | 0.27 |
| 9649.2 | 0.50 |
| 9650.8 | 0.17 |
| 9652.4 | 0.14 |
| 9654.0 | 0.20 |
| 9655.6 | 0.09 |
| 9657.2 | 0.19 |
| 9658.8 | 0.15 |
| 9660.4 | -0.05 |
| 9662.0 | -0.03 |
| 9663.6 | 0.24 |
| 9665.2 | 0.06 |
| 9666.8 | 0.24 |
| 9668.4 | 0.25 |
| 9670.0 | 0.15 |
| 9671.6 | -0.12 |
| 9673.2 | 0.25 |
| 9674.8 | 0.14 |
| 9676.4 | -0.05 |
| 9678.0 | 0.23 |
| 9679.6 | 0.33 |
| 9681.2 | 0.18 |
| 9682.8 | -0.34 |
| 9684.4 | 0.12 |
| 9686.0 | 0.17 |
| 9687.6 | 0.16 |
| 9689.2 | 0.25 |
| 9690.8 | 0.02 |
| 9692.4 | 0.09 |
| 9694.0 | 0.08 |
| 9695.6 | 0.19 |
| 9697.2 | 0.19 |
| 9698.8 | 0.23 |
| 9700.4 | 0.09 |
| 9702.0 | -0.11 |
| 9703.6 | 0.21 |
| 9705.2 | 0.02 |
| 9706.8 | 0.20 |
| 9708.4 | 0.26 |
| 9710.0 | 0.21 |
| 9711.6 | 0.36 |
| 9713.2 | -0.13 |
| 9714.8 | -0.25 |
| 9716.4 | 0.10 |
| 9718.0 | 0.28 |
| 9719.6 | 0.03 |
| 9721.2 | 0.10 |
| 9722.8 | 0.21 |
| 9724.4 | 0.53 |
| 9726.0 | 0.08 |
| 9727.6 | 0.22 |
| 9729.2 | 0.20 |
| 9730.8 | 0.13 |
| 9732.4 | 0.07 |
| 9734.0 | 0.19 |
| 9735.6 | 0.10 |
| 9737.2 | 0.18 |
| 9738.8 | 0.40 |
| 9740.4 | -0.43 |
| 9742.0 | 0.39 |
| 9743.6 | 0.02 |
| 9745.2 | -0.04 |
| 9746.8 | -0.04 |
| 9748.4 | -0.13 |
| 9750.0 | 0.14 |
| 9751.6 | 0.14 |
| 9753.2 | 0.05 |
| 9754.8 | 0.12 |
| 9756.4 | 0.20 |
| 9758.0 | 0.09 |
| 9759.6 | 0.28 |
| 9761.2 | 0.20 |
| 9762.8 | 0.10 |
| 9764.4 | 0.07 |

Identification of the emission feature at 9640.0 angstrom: [O III] 5007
